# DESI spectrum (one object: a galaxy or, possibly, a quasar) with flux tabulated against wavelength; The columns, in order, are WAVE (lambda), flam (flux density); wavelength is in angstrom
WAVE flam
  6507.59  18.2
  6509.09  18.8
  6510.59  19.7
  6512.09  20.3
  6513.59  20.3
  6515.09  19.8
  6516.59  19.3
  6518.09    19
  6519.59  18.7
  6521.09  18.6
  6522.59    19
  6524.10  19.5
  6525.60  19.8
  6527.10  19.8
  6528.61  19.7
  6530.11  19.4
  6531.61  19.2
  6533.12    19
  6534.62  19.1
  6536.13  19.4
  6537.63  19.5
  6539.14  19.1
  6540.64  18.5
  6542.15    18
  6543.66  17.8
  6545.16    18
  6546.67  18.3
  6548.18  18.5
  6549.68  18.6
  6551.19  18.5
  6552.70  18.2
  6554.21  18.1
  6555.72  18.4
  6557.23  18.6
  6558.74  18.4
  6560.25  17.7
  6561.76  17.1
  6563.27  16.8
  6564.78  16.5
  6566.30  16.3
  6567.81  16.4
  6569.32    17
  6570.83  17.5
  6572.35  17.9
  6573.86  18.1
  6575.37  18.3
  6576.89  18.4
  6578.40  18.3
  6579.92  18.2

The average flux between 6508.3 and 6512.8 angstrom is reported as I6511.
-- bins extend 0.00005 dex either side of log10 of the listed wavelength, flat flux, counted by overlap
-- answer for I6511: 19.6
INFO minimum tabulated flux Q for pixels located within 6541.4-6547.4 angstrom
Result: 17.8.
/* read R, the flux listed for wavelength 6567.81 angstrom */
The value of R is 16.4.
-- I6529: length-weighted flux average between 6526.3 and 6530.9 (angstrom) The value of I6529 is 19.6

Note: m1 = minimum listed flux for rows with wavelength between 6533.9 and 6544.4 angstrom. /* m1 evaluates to 17.8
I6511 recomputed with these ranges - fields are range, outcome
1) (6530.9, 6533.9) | 19.1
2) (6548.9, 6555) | 18.4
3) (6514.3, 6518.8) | 19.4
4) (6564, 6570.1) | 16.6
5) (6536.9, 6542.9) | 18.8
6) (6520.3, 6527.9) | 19.3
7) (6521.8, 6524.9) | 19.2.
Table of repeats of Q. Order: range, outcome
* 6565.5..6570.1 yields 16.3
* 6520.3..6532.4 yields 18.6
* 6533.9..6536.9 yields 19.1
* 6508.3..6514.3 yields 18.8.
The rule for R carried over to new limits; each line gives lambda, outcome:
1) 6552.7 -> 18.2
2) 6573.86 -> 18.1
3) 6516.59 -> 19.3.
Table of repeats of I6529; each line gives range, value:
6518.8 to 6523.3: 18.8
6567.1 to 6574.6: 17.4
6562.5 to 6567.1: 16.5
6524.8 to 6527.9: 19.8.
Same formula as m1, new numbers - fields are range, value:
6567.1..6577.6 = 16.4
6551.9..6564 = 16.8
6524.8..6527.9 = 19.8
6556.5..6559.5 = 18.4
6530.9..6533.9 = 19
